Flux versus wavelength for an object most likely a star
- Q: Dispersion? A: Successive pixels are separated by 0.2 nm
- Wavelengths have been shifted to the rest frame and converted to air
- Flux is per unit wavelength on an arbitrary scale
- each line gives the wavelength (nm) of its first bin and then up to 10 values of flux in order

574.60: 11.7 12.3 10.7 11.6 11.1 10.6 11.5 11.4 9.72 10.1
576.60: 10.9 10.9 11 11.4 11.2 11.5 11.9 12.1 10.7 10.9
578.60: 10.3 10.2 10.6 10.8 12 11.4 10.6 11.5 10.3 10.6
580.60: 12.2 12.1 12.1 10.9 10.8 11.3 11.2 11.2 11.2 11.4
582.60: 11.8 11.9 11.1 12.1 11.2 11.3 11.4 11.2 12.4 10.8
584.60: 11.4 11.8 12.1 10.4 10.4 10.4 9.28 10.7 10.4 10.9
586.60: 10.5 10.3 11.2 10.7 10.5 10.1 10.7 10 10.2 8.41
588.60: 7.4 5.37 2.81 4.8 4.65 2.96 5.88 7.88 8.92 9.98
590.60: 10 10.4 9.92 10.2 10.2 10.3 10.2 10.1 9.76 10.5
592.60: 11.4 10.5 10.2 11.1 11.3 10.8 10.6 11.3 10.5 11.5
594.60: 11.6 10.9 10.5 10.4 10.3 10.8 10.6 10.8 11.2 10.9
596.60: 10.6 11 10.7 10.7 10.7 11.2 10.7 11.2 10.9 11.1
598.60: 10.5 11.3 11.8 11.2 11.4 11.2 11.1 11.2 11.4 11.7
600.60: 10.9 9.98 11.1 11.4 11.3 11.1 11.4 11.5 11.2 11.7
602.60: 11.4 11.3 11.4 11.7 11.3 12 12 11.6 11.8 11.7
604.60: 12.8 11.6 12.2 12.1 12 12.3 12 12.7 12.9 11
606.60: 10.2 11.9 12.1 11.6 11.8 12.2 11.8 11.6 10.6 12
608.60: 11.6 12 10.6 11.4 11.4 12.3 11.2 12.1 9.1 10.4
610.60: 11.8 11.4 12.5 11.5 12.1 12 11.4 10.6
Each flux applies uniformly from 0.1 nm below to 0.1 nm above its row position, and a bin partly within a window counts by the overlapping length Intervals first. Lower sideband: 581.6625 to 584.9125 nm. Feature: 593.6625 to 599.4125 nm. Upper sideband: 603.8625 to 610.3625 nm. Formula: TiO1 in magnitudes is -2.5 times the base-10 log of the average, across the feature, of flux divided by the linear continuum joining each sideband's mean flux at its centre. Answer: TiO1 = 0.06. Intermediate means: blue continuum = 11.5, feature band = 10.9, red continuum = 11.7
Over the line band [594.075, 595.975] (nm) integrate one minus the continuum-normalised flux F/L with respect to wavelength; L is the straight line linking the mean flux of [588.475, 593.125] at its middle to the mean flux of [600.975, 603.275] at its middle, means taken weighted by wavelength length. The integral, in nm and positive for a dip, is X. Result -0.25 nm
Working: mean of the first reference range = 8.46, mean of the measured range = 10.8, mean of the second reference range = 11.4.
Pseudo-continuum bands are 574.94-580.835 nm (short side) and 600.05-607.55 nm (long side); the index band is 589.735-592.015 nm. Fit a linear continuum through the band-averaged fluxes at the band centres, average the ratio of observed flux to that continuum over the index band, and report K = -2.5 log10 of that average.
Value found 0.19 mag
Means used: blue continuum 11.1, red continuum 11.6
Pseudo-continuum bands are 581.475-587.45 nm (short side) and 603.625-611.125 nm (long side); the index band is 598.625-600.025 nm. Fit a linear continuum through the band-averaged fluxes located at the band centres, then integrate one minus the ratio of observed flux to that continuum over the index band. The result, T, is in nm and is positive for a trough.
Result 0.02 nm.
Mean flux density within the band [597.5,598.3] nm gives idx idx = 11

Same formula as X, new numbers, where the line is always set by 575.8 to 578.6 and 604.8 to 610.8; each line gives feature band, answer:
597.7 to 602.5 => 0.12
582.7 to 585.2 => -0.08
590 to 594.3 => 0.38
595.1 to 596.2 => 0.07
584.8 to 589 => 0.51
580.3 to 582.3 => -0.04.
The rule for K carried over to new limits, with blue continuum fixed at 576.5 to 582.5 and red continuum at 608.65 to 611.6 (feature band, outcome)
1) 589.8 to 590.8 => 0.246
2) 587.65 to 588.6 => 0.174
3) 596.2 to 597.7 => 0.046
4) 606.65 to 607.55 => -0.034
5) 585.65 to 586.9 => 0.089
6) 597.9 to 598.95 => 0.029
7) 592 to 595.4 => 0.052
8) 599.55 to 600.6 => 0.006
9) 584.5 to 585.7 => 0.013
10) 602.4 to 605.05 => -0.034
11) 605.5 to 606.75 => -0.042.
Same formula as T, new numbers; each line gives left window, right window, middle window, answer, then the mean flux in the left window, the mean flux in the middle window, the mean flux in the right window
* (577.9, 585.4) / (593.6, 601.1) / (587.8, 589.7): 0.79 nm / 11.3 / 6.52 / 11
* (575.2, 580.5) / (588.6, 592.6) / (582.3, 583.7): -0.24 nm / 11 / 11.5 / 8.21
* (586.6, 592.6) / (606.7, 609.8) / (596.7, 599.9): -0.28 nm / 8.84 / 11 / 11.6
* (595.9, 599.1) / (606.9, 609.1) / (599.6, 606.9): -0.16 nm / 11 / 11.6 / 11.6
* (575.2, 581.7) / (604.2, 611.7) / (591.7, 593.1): 0.12 nm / 11.1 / 10.4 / 11.7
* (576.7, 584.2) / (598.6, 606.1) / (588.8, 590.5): 0.81 nm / 11.3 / 5.95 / 11.5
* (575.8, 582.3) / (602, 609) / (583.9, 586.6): 0.08 nm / 11.1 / 10.9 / 11.7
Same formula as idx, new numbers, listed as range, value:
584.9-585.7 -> 10.8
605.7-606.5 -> 12.1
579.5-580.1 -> 11.2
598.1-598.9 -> 10.9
